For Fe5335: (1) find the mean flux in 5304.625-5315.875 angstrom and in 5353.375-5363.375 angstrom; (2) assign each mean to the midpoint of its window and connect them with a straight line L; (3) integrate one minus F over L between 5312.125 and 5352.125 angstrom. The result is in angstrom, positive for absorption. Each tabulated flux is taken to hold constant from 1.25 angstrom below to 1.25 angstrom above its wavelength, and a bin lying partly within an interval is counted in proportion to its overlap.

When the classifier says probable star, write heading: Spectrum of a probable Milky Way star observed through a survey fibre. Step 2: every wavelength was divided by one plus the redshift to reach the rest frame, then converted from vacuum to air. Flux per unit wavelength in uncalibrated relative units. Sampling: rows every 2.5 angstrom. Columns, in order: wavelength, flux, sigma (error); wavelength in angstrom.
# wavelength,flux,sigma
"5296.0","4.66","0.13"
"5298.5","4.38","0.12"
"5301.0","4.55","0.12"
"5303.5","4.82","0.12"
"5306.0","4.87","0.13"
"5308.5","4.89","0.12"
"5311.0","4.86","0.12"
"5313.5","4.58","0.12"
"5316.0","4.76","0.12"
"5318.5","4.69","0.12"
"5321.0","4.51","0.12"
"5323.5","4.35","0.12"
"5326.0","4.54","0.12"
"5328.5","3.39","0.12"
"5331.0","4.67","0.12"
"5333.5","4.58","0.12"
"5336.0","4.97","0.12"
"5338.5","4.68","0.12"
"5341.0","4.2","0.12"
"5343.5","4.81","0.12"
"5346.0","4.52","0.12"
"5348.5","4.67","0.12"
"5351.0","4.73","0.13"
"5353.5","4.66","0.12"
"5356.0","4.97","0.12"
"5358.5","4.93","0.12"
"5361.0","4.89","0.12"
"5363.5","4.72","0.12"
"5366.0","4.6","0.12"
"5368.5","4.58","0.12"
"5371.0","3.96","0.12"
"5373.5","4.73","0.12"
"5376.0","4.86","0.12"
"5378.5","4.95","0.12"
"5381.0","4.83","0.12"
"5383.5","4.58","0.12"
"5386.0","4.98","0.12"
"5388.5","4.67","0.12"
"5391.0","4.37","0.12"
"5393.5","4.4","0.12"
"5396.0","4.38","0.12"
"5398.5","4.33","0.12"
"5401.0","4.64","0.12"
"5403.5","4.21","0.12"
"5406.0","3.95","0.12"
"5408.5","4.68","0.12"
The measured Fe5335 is 2.4 angstrom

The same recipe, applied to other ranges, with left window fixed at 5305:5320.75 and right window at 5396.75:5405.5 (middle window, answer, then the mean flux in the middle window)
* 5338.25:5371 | -0.7 angstrom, 4.66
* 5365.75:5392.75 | -1.2 angstrom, 4.64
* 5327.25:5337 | 0.6 angstrom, 4.39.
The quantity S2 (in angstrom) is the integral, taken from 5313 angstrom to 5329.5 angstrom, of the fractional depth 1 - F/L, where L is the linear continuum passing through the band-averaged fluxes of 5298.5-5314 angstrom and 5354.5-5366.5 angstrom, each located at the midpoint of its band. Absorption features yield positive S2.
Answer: 1.23 angstrom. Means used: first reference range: 4.74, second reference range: 4.83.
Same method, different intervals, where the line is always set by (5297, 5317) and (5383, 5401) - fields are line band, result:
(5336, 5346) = 0.1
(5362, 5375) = 0.1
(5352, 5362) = -0.5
